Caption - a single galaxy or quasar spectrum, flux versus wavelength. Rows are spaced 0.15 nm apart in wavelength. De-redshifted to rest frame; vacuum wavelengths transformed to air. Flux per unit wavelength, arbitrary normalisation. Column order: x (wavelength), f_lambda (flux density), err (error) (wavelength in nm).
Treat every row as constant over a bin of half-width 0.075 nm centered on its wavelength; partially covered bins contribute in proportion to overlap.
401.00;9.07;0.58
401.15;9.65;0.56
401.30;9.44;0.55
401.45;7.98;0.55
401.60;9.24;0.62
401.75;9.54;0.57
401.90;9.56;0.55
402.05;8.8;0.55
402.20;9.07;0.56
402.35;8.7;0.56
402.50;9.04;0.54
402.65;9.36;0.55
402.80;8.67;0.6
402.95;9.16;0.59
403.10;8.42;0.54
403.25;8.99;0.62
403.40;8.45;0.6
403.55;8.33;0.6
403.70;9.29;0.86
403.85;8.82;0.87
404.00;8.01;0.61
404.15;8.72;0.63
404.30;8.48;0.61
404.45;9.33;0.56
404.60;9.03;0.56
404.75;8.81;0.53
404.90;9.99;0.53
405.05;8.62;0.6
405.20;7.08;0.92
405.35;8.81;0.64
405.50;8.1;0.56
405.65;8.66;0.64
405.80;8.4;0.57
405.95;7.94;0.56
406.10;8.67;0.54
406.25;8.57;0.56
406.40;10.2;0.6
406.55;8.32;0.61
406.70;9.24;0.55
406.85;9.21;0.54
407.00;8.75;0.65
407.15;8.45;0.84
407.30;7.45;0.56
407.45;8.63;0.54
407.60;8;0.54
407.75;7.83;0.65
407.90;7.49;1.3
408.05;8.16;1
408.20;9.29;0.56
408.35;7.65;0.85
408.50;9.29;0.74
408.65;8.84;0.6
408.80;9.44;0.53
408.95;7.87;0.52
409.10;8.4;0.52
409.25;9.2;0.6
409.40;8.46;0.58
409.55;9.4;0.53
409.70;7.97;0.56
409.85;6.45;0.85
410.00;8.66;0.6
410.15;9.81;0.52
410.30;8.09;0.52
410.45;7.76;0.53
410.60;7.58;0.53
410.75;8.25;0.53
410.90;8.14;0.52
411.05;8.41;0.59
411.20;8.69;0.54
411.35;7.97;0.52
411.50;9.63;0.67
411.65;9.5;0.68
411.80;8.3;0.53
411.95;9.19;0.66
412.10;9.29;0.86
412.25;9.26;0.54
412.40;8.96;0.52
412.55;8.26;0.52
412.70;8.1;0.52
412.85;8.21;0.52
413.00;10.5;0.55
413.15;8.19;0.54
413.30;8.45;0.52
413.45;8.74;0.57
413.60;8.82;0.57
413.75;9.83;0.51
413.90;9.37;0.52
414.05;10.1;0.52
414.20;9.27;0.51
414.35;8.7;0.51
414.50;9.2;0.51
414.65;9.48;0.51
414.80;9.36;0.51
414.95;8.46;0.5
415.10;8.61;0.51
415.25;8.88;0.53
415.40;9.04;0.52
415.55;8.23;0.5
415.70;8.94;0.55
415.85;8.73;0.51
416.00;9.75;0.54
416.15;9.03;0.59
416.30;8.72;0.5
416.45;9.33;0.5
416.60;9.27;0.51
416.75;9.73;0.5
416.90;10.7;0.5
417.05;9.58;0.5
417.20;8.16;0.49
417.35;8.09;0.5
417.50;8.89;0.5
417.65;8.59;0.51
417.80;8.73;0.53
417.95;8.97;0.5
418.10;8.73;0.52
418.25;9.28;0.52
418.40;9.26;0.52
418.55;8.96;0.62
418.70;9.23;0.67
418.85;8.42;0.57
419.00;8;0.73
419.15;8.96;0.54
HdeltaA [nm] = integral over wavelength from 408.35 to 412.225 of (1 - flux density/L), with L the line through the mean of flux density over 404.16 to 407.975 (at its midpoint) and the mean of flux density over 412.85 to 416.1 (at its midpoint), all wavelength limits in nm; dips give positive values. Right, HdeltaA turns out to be 0.10 nm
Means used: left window 8.57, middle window 8.57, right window 9.06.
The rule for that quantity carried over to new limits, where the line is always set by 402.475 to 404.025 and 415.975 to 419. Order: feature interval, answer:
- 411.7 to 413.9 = 0.02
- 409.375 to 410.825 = 0.11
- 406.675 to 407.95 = 0.08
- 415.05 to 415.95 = 0.02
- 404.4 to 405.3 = 0.00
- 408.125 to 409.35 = 0.02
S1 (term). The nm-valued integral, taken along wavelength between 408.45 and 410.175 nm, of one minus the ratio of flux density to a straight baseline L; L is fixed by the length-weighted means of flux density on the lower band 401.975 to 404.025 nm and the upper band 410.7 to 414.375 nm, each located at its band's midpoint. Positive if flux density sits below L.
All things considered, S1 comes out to 0.05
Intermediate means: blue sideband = 8.81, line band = 8.61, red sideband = 8.89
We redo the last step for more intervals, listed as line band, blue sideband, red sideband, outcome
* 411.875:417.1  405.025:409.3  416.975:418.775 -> -0.20 nm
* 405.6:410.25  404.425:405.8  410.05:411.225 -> -0.02 nm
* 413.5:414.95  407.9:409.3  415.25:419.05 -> -0.07 nm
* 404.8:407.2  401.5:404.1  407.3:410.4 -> -0.01 nm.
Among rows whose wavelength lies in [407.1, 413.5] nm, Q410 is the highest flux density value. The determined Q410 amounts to 10.5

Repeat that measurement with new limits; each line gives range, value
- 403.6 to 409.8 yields 10.2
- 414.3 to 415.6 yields 9.48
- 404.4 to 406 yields 9.99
